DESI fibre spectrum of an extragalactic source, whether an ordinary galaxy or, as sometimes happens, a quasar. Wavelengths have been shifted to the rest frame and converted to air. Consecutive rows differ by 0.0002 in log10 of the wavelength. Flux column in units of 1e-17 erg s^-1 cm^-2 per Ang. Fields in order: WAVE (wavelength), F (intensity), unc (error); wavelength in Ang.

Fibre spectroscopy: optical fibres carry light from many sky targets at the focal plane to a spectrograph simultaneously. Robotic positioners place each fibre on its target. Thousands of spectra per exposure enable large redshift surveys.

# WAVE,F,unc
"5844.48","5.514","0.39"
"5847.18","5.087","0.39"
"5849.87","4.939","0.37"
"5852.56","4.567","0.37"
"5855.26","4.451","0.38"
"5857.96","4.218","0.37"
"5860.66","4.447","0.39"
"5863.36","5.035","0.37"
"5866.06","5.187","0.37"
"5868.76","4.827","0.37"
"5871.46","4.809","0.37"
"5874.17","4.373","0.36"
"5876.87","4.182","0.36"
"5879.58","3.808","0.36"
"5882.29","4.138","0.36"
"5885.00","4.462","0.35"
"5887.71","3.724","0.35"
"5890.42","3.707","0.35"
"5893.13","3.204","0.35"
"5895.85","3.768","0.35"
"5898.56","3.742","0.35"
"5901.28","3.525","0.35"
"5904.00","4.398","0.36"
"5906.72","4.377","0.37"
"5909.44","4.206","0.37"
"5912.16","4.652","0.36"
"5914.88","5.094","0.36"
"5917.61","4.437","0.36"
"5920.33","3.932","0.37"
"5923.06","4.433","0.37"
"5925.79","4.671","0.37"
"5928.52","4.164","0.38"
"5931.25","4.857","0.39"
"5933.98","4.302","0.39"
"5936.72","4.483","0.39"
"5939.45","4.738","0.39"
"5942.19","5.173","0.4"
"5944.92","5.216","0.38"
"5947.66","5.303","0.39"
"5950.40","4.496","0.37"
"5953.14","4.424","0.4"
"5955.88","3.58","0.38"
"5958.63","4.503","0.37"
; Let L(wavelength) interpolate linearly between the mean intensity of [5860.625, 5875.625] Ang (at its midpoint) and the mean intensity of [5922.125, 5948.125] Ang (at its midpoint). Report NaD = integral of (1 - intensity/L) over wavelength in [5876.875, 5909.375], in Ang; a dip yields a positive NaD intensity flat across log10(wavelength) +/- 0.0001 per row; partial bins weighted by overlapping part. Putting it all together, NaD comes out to 5.8 Ang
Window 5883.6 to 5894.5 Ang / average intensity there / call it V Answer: 3.78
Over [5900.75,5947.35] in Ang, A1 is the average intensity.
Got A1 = 4.55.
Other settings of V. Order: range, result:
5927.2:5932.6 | 4.51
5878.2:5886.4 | 4.13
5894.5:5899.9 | 3.76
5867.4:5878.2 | 4.55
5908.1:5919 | 4.6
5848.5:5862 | 4.53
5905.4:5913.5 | 4.41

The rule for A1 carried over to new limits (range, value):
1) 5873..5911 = 3.97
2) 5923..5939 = 4.5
